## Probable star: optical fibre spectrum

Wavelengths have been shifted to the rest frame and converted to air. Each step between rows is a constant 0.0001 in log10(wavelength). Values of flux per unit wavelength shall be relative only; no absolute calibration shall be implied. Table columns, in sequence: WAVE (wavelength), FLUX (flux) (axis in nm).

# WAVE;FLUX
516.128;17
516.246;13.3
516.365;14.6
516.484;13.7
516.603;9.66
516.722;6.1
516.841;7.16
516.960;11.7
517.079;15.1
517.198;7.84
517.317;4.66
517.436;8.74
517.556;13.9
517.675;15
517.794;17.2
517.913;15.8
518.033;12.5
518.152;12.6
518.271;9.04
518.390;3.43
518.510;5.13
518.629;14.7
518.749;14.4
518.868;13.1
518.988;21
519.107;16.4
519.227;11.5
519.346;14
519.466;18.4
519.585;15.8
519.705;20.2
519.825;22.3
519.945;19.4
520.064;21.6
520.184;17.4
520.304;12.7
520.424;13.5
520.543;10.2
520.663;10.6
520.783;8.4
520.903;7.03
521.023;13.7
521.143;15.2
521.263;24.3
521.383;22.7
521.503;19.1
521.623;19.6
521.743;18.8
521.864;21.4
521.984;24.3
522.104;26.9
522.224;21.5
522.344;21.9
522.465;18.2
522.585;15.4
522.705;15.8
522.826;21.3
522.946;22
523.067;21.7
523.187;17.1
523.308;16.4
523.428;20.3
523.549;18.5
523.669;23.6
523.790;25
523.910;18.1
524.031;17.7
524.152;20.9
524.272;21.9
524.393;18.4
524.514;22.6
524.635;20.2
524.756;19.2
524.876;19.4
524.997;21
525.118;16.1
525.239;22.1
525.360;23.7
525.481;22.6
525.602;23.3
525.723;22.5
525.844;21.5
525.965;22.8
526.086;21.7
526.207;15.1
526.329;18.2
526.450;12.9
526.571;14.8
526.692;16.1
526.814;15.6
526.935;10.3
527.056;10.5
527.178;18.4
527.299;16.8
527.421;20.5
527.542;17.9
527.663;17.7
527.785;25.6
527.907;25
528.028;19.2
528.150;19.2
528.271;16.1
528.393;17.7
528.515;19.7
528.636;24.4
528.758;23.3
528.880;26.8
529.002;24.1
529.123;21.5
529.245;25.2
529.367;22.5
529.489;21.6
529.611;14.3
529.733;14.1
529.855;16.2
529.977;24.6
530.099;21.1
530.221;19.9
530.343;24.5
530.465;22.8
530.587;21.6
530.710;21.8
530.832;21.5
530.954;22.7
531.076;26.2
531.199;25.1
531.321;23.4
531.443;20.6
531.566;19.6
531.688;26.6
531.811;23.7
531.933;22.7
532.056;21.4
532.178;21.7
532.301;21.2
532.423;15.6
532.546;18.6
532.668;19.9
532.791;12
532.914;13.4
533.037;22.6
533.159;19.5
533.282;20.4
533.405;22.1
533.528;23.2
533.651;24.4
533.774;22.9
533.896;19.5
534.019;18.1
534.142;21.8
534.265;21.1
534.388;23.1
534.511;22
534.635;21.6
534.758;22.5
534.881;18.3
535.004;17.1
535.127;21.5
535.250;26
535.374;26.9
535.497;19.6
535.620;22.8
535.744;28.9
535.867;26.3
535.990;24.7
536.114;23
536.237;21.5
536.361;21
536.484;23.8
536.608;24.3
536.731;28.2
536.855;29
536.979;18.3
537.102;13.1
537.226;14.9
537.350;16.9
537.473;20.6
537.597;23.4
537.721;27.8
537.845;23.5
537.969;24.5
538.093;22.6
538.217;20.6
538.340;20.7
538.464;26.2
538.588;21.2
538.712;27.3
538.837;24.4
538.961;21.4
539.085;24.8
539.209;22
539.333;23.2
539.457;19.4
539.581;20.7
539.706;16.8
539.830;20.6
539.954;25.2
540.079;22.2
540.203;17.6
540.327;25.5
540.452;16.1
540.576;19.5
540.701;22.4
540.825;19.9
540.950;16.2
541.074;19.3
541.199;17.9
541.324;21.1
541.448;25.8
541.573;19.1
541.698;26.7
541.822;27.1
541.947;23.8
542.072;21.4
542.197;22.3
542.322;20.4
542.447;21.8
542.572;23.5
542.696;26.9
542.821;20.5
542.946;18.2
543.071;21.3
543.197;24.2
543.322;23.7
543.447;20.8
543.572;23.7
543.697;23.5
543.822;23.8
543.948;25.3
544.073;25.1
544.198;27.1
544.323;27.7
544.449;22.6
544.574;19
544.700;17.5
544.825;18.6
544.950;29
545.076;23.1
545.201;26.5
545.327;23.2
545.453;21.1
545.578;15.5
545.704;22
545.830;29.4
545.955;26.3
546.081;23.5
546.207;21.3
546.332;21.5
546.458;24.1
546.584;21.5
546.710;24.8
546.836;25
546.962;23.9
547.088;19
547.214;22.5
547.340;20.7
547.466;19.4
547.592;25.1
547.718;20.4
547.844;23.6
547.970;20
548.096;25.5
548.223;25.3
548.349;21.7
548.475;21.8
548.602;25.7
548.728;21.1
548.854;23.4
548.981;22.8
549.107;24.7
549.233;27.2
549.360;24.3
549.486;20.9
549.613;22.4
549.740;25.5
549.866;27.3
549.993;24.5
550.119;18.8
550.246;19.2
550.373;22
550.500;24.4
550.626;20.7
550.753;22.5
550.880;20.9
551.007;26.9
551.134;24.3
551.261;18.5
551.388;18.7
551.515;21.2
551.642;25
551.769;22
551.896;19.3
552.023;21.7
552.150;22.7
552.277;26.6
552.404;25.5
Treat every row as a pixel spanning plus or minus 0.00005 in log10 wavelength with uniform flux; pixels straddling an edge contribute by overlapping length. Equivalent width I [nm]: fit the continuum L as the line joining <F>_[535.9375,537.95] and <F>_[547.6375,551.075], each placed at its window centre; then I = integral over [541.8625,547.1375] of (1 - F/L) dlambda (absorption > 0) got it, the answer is -0.05 nm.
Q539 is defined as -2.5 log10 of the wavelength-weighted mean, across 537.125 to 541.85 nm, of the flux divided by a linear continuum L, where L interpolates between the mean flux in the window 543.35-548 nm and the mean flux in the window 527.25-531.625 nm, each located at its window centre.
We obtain 0.03 mag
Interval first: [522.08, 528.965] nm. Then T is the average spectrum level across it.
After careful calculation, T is 19.7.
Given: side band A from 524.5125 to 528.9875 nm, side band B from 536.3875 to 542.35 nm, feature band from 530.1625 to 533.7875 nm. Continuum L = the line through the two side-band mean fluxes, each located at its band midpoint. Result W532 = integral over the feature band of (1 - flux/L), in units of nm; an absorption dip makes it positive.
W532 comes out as -0.16 nm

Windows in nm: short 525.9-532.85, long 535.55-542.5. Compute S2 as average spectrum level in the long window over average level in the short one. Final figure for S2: 1.10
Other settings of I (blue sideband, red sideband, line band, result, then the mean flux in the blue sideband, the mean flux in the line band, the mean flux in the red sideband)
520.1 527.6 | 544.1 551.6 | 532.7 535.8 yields -0.125 nm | 18.5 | 21.2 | 22.8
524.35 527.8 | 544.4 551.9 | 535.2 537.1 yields -0.311 nm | 18.8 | 23.9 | 22.7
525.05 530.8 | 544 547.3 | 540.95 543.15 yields 0.041 nm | 19.9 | 22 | 23.1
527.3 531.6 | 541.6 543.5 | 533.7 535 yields 0.055 nm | 21.3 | 21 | 22.8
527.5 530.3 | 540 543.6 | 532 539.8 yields -0.142 nm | 20.8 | 21.7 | 21.7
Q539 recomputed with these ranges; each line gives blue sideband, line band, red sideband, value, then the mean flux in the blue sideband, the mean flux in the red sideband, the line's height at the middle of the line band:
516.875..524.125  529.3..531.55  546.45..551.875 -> -0.15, 16.3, 22.7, 18.5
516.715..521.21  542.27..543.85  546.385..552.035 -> -0.09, 13.2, 22.7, 20.7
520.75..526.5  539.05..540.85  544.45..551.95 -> 0.03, 19.7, 22.6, 21.7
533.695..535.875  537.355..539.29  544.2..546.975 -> -0.04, 22.1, 23.1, 22.5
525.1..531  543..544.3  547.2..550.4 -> -0.08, 20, 22.9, 22.2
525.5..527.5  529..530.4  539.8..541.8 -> -0.12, 17.7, 21.1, 18.4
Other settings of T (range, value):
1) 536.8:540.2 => 21.8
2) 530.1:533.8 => 21.4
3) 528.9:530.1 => 20.7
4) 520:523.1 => 17.9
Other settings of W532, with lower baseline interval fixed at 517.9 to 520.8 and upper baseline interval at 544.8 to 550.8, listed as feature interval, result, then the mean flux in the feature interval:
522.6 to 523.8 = -0.34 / 19.8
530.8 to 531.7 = -0.26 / 23.1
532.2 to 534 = -0.12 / 19.7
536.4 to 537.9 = -0.17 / 22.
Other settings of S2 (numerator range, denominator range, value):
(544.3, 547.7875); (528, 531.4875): 1.05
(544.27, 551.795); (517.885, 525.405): 1.30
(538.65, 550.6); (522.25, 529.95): 1.15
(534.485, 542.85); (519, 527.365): 1.20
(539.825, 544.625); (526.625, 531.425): 1.09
